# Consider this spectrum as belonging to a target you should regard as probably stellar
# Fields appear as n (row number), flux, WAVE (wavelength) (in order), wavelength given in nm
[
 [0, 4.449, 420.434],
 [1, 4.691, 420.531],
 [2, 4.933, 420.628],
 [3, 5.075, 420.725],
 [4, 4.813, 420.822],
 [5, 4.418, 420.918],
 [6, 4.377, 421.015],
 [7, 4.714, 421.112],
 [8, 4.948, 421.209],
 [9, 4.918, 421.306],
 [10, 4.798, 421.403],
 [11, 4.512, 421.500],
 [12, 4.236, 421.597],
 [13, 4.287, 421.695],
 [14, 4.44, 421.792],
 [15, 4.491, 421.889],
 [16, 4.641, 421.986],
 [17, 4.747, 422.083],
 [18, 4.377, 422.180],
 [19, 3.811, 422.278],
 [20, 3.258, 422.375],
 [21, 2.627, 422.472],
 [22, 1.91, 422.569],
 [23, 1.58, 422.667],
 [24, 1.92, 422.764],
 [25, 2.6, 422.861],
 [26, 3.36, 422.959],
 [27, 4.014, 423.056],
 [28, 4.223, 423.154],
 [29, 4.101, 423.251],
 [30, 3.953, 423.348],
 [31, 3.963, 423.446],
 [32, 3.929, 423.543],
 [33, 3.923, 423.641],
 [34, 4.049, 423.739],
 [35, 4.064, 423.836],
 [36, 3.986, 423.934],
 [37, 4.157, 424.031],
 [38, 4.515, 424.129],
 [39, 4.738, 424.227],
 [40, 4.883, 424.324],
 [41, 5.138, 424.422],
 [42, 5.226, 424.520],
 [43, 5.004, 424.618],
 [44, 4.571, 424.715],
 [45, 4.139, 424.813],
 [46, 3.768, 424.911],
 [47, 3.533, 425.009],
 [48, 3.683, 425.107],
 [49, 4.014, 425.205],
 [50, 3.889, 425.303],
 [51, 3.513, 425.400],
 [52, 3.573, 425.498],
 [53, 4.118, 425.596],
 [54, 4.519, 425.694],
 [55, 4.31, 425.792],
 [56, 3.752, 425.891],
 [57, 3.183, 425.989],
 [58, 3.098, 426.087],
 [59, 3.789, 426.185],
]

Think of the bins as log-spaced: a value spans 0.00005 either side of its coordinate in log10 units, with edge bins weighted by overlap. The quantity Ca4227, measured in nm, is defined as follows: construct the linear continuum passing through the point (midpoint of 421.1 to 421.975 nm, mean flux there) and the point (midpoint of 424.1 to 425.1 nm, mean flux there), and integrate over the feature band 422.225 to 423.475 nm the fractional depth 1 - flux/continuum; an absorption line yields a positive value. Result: 0.38 nm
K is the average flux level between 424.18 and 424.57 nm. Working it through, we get 5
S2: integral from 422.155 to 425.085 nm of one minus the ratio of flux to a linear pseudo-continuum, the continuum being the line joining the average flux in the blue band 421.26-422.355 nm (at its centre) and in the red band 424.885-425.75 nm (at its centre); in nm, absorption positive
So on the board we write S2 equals 0.20 nm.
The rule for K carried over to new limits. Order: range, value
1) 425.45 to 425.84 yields 4.13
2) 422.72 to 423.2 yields 3.23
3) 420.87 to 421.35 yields 4.68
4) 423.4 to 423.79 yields 3.97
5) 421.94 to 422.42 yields 4.17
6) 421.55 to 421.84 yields 4.31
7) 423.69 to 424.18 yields 4.16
